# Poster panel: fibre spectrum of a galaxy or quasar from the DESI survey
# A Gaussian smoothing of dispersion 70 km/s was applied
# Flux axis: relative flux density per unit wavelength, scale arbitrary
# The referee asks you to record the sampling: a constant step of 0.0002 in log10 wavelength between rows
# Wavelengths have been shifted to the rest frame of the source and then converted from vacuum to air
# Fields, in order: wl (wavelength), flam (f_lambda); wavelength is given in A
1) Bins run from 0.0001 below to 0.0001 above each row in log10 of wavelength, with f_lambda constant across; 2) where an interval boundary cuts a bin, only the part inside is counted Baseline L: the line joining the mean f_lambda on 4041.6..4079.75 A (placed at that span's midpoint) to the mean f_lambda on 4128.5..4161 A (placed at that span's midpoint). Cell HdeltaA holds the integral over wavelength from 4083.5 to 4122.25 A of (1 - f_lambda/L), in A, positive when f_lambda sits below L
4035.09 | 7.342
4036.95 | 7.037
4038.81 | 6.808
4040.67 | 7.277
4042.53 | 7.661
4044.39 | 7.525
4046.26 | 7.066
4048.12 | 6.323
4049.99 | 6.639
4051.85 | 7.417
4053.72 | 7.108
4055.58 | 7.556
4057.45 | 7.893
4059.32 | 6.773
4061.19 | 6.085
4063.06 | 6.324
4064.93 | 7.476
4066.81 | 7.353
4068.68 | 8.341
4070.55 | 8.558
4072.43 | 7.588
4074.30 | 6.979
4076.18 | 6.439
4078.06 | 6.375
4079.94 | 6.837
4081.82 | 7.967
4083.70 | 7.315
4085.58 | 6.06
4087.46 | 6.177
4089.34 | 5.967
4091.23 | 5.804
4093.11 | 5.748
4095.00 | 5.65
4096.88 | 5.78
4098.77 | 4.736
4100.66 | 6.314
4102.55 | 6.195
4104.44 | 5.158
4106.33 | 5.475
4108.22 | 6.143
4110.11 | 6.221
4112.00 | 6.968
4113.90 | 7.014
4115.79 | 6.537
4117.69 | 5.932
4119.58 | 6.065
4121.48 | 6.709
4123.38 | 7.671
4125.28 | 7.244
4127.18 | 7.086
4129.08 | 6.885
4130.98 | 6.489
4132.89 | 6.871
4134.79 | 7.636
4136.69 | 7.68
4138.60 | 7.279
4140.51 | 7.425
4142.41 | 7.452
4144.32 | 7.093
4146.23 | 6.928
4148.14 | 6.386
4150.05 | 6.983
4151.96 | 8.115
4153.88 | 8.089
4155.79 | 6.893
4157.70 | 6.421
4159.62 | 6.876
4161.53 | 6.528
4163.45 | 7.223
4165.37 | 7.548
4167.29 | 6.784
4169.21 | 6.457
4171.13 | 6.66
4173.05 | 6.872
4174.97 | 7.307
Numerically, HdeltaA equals 5.9 A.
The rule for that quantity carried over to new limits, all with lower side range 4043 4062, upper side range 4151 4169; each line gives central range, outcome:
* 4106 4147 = 1.35 A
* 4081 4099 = 2.34 A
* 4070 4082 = -0.14 A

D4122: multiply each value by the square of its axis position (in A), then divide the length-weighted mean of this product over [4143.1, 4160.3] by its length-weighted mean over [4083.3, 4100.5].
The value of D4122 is 1.24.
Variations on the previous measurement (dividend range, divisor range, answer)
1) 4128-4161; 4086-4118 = 1.22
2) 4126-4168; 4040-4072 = 1.03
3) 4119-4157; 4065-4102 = 1.11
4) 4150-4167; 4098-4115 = 1.22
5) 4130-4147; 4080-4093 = 1.13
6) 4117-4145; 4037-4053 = 1.04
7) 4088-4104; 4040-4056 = 0.82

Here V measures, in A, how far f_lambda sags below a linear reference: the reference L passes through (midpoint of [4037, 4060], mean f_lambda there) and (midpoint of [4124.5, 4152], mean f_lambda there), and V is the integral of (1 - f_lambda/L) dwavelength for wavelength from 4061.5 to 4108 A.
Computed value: 4.2 A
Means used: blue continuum 7.17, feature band 6.51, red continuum 7.14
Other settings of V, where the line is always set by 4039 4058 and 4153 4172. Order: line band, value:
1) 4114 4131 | 0.67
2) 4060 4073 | -0.36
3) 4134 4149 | -0.51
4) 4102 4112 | 1.62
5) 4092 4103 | 2.14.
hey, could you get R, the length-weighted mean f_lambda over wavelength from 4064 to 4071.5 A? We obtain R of 7.93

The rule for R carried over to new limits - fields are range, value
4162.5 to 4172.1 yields 6.93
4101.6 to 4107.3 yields 5.61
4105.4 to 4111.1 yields 5.96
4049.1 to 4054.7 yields 7.07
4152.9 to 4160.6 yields 7.07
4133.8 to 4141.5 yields 7.51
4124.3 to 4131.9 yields 6.93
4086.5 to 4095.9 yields 5.87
